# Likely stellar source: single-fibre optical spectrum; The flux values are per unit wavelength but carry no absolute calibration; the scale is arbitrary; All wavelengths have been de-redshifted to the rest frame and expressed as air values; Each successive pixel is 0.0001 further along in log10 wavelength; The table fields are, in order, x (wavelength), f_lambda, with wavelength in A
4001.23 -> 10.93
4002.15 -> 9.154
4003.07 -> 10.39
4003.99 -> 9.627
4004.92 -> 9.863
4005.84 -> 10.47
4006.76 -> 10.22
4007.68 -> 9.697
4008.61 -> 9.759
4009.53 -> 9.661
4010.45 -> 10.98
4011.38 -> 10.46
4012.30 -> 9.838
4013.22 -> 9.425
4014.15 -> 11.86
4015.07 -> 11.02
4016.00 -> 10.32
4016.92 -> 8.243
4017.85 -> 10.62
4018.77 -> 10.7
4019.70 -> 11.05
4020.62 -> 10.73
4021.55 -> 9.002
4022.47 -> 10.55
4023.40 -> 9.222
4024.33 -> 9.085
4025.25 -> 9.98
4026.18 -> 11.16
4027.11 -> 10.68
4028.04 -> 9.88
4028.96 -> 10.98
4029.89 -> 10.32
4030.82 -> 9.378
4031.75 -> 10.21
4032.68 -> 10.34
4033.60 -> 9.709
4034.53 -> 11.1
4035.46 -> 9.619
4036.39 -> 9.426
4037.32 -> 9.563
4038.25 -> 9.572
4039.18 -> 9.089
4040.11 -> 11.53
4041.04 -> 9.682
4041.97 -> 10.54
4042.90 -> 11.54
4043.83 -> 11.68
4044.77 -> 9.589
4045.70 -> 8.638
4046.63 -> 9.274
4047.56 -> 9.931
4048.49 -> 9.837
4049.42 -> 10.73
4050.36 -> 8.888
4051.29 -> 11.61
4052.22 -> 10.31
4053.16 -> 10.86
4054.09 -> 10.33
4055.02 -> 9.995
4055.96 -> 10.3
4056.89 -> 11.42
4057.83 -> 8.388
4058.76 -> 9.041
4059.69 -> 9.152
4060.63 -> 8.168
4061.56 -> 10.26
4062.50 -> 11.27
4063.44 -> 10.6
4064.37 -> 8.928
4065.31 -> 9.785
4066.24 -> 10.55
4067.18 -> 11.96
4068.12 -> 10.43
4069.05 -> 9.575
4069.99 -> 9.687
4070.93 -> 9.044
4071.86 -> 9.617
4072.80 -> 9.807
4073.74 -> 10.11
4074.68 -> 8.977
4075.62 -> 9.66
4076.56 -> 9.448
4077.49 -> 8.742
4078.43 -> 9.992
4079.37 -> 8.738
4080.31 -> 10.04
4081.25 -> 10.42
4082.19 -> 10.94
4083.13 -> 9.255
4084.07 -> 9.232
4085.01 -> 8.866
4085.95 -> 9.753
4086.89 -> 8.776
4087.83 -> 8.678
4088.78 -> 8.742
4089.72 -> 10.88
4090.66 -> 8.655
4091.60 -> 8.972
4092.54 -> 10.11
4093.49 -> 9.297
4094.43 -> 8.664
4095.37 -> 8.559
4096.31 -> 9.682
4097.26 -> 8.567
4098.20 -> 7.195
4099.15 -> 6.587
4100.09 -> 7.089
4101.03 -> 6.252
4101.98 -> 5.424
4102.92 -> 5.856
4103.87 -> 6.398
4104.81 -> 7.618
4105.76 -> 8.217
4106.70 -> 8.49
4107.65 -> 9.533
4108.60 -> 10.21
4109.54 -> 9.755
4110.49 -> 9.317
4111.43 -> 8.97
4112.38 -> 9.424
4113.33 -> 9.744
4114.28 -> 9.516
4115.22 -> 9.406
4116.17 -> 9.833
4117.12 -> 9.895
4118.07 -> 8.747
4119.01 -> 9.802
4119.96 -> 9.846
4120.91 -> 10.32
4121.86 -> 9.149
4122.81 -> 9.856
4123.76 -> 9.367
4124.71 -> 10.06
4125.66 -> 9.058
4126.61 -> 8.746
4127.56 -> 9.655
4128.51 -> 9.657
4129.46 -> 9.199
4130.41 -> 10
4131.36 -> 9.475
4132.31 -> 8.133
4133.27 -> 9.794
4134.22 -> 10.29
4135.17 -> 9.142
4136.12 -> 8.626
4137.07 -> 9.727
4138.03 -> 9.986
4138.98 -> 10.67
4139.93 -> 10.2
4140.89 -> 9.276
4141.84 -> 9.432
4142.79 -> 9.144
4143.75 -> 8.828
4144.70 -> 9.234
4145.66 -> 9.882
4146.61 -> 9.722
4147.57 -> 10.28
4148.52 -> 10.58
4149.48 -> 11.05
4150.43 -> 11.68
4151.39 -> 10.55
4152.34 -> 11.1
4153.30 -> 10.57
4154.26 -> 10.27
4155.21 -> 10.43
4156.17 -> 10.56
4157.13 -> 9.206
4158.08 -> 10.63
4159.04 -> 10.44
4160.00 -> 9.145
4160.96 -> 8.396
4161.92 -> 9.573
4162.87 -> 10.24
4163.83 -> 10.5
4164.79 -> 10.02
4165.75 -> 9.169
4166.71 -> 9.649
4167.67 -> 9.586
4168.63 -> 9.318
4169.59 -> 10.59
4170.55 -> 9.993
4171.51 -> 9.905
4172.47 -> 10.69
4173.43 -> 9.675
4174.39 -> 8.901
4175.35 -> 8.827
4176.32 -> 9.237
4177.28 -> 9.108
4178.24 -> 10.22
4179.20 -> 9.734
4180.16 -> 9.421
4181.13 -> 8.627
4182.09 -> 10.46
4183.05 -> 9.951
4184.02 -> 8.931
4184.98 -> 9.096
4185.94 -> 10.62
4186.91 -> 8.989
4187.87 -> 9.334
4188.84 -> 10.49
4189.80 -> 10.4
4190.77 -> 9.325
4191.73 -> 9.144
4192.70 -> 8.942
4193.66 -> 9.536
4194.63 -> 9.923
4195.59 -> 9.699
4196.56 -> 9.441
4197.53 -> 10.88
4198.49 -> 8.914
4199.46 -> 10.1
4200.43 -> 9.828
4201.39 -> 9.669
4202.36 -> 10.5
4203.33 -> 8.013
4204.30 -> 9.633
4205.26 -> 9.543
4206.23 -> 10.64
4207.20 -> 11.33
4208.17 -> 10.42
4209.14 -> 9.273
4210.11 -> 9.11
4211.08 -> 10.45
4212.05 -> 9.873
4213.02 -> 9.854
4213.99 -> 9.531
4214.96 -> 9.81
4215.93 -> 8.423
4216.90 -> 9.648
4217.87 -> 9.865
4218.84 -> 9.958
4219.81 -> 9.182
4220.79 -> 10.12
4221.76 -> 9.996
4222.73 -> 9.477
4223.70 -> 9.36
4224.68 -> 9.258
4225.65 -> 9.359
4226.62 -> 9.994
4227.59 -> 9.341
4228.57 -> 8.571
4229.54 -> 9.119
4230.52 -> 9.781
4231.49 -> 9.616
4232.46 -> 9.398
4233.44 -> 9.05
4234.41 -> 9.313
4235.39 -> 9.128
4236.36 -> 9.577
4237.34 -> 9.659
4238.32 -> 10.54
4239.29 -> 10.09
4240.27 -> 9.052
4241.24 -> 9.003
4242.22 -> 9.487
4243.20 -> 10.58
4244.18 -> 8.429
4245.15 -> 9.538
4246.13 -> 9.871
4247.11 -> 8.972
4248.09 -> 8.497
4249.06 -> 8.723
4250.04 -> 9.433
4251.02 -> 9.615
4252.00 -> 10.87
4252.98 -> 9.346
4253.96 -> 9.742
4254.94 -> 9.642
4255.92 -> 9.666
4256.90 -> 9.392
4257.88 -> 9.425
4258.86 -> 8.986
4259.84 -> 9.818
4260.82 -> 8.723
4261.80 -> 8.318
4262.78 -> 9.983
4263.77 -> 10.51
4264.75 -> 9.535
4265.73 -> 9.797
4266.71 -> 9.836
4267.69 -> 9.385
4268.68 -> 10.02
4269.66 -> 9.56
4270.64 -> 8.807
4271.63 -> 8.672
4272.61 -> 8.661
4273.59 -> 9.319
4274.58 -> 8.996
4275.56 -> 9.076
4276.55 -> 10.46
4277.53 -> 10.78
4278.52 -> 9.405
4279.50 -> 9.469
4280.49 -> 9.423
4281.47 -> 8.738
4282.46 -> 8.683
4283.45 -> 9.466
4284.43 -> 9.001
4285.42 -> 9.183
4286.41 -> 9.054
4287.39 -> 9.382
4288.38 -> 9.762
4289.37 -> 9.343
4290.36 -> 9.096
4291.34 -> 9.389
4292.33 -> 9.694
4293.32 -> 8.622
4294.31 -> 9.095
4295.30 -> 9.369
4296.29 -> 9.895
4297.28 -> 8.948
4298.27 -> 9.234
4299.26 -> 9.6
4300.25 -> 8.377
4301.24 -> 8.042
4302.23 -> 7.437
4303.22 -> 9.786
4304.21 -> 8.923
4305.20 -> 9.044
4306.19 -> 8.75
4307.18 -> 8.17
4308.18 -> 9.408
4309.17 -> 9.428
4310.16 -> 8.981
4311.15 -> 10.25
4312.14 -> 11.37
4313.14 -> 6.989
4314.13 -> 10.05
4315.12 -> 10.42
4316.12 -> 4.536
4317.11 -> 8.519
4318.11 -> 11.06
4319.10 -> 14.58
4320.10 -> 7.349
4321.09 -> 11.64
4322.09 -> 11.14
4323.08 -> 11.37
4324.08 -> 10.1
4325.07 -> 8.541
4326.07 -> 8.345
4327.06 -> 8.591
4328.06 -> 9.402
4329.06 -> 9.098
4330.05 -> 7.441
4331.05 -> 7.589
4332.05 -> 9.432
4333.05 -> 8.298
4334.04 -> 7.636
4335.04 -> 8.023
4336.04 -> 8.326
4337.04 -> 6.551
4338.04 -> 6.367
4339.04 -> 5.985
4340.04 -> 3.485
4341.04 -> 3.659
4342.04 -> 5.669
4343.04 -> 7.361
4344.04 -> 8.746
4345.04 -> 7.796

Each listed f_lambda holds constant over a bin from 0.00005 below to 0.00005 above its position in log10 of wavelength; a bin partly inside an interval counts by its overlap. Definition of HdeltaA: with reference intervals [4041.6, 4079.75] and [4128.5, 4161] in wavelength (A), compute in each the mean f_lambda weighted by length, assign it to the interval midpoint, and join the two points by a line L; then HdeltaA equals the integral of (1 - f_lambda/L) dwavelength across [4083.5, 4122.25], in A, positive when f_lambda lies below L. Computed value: 4.4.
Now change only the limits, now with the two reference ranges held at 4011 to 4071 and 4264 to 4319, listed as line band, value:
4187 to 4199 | -0.07 A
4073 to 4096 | 1.29 A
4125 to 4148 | 0.64 A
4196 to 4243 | -0.68 A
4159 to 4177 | 0.04 A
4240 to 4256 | -0.07 A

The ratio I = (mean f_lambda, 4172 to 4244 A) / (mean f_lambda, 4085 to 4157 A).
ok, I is 1.0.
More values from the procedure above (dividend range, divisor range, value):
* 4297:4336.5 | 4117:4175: 0.93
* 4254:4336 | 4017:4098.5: 0.94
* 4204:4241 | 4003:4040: 0.95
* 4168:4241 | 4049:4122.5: 1.03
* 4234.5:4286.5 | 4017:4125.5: 0.99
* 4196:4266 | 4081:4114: 1.10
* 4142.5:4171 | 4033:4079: 1.01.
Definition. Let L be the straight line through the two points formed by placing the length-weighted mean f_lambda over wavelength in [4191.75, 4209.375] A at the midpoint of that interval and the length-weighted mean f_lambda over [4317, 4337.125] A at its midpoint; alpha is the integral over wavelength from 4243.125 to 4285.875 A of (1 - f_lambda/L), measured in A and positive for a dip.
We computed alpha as 0.5 A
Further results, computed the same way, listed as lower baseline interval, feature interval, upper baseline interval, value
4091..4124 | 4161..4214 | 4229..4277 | -3.4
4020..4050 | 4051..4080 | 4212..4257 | 0.3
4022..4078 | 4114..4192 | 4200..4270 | 0.2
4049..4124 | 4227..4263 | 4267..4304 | -0.7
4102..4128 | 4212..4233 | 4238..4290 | -0.4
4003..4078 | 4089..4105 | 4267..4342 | 2.9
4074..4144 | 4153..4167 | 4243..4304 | -1.1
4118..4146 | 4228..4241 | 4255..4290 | 0.0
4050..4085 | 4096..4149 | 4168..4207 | 3.7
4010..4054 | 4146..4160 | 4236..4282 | -0.9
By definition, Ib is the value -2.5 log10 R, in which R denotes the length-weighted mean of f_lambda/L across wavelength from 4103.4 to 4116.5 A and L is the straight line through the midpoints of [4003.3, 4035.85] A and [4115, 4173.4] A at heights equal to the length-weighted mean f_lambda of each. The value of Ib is 0.10 mag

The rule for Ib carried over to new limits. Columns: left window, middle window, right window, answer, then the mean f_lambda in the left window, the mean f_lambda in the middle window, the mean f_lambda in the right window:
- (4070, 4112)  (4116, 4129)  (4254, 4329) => -0.07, 8.85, 9.56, 9.36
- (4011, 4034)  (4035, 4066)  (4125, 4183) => 0.01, 10.2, 9.99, 9.77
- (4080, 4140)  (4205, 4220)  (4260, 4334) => -0.07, 9.09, 9.82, 9.27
